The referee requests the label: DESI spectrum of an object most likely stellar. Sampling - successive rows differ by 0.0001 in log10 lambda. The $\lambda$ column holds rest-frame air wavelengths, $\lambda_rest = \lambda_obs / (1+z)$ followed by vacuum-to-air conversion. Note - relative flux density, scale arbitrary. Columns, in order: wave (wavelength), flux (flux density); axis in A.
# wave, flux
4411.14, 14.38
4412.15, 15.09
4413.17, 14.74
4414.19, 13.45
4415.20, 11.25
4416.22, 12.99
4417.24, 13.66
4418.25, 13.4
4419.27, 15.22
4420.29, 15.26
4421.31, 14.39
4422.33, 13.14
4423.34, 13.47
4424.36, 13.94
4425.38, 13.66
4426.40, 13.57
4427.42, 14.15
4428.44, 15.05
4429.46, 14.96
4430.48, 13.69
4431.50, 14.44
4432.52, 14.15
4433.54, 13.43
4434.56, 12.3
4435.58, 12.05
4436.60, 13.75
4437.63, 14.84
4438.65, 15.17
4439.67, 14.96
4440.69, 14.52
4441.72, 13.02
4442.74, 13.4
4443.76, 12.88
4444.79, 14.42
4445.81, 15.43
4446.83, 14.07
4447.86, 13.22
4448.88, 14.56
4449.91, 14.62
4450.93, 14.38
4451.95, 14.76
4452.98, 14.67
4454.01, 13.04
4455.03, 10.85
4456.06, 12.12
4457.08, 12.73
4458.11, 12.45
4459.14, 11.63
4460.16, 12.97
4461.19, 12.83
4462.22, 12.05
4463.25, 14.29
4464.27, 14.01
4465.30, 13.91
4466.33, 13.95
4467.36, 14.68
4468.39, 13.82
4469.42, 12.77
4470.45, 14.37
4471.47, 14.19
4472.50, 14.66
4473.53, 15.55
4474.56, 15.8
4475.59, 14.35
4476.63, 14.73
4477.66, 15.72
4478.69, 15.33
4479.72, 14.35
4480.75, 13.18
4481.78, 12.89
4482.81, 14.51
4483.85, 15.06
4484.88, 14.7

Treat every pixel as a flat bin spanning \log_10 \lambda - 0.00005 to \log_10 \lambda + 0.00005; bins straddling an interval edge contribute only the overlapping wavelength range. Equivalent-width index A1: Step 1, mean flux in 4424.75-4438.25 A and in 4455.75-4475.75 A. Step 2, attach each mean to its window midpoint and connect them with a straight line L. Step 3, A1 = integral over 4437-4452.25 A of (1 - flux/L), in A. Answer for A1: -0.54 A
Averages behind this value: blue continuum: 13.9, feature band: 14.3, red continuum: 13.7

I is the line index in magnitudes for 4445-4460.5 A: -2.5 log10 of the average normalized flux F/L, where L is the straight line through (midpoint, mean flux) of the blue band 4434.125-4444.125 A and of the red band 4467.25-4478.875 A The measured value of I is 0.05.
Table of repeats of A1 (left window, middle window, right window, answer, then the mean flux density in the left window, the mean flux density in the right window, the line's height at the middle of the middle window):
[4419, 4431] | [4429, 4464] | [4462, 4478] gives 1.6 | 14.2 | 14.3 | 14.3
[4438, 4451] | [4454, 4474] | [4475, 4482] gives 1.4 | 14.2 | 14.4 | 14.3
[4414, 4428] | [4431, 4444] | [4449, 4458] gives -0.2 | 13.7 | 13.4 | 13.5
